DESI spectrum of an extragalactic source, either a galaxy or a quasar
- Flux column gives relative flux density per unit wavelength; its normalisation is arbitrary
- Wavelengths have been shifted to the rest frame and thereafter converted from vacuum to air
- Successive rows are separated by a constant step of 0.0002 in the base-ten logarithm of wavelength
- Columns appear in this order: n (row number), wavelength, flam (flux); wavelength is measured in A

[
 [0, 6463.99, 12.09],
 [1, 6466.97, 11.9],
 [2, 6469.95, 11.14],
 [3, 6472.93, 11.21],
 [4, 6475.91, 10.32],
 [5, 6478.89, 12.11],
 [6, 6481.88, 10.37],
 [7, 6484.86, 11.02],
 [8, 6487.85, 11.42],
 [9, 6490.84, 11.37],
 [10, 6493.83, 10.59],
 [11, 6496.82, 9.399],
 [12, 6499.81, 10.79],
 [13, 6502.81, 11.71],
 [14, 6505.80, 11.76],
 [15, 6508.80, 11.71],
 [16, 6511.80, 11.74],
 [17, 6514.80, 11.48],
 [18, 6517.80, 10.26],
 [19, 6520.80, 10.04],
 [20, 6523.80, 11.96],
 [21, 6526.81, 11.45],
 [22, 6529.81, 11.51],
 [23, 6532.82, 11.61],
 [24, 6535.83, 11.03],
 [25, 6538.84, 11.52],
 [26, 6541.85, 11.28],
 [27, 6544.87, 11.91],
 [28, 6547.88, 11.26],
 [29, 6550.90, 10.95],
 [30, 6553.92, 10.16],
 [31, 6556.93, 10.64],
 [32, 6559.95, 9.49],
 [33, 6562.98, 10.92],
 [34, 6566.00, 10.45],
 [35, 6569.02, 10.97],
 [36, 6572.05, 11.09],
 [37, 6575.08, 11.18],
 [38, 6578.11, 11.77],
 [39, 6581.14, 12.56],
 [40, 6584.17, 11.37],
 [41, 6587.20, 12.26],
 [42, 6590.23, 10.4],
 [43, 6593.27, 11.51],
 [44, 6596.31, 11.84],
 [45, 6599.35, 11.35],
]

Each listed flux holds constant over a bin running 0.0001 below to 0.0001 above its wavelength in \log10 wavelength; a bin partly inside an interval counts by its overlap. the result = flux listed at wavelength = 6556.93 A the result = 10.64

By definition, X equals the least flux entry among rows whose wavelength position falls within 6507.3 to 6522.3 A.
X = 10.04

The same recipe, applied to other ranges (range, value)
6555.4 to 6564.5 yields 9.49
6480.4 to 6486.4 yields 10.37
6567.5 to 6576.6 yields 10.97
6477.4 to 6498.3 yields 9.399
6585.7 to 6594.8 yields 10.4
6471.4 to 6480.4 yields 10.32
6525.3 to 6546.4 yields 11.03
